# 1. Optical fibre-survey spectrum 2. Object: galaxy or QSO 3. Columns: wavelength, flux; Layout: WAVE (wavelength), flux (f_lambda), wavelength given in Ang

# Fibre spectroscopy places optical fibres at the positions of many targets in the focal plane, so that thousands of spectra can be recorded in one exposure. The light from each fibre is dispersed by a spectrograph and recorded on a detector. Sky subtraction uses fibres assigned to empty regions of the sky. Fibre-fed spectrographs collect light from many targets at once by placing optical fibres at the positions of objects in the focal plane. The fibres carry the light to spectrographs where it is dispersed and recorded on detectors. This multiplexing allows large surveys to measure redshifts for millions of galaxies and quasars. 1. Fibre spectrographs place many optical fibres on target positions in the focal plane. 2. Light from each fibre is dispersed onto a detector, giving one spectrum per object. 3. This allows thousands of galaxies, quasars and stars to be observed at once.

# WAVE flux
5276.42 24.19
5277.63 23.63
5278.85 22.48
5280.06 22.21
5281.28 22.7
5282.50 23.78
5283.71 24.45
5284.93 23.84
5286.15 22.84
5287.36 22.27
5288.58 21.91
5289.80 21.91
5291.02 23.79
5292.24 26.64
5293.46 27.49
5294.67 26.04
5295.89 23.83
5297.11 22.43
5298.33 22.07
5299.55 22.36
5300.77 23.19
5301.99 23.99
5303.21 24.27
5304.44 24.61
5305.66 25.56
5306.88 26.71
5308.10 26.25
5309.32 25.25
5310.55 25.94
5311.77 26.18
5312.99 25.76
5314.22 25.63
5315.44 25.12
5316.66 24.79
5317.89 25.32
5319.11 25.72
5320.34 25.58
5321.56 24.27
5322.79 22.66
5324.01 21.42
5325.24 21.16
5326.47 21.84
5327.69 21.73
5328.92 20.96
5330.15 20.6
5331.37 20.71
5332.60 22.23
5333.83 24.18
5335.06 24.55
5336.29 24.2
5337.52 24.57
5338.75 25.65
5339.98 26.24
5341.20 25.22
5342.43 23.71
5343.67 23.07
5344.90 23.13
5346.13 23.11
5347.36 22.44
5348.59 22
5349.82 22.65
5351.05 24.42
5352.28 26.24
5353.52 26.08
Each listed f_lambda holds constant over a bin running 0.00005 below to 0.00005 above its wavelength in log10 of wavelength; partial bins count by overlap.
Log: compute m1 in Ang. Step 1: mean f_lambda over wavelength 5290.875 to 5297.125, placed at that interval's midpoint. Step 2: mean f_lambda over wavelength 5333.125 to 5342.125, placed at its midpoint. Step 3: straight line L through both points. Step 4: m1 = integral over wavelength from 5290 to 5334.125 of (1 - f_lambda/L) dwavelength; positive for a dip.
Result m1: 2.01 Ang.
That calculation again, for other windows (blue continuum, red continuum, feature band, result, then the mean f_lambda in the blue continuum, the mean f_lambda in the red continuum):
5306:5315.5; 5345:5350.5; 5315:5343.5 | 0.8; 25.9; 22.7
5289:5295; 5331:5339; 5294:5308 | 0.3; 25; 23.7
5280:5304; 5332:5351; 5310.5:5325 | -0.6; 23.6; 23.8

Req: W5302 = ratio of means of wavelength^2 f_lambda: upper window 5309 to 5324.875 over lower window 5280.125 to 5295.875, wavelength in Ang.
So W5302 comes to 1.0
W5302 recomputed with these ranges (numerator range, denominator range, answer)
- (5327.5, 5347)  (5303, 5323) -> 0.93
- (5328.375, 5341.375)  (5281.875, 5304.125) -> 1.01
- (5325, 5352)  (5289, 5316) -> 0.95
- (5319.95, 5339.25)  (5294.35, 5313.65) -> 0.94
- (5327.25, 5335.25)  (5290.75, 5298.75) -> 0.90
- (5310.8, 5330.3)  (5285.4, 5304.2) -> 1.01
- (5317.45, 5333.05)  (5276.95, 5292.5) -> 0.99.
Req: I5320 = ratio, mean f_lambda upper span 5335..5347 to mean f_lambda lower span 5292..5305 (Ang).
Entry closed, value 1.00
